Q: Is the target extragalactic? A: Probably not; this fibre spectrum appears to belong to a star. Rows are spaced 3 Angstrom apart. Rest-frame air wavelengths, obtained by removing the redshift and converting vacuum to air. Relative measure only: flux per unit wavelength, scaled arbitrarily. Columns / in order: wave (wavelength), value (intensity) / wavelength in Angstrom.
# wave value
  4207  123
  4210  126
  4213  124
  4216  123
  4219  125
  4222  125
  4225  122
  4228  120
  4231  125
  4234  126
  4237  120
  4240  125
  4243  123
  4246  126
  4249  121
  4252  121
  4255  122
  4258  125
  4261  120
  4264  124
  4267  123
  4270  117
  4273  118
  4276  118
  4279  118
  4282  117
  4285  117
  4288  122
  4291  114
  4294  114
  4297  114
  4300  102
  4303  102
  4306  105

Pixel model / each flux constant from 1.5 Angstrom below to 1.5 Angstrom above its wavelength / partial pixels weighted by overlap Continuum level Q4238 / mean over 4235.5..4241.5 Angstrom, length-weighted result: 122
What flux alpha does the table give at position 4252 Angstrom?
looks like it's 121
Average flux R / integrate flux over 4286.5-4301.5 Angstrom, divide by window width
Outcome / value 113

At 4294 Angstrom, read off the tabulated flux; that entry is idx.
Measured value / 114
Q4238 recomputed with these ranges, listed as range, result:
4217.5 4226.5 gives 124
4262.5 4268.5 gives 124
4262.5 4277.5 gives 120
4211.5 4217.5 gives 124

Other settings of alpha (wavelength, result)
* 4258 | 125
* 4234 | 126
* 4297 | 114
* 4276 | 118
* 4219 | 125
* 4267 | 123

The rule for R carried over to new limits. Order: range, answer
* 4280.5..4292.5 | 118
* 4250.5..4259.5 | 123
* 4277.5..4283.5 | 118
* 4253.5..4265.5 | 123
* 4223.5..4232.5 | 122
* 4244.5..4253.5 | 123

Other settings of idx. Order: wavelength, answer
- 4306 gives 105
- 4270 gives 117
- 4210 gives 126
